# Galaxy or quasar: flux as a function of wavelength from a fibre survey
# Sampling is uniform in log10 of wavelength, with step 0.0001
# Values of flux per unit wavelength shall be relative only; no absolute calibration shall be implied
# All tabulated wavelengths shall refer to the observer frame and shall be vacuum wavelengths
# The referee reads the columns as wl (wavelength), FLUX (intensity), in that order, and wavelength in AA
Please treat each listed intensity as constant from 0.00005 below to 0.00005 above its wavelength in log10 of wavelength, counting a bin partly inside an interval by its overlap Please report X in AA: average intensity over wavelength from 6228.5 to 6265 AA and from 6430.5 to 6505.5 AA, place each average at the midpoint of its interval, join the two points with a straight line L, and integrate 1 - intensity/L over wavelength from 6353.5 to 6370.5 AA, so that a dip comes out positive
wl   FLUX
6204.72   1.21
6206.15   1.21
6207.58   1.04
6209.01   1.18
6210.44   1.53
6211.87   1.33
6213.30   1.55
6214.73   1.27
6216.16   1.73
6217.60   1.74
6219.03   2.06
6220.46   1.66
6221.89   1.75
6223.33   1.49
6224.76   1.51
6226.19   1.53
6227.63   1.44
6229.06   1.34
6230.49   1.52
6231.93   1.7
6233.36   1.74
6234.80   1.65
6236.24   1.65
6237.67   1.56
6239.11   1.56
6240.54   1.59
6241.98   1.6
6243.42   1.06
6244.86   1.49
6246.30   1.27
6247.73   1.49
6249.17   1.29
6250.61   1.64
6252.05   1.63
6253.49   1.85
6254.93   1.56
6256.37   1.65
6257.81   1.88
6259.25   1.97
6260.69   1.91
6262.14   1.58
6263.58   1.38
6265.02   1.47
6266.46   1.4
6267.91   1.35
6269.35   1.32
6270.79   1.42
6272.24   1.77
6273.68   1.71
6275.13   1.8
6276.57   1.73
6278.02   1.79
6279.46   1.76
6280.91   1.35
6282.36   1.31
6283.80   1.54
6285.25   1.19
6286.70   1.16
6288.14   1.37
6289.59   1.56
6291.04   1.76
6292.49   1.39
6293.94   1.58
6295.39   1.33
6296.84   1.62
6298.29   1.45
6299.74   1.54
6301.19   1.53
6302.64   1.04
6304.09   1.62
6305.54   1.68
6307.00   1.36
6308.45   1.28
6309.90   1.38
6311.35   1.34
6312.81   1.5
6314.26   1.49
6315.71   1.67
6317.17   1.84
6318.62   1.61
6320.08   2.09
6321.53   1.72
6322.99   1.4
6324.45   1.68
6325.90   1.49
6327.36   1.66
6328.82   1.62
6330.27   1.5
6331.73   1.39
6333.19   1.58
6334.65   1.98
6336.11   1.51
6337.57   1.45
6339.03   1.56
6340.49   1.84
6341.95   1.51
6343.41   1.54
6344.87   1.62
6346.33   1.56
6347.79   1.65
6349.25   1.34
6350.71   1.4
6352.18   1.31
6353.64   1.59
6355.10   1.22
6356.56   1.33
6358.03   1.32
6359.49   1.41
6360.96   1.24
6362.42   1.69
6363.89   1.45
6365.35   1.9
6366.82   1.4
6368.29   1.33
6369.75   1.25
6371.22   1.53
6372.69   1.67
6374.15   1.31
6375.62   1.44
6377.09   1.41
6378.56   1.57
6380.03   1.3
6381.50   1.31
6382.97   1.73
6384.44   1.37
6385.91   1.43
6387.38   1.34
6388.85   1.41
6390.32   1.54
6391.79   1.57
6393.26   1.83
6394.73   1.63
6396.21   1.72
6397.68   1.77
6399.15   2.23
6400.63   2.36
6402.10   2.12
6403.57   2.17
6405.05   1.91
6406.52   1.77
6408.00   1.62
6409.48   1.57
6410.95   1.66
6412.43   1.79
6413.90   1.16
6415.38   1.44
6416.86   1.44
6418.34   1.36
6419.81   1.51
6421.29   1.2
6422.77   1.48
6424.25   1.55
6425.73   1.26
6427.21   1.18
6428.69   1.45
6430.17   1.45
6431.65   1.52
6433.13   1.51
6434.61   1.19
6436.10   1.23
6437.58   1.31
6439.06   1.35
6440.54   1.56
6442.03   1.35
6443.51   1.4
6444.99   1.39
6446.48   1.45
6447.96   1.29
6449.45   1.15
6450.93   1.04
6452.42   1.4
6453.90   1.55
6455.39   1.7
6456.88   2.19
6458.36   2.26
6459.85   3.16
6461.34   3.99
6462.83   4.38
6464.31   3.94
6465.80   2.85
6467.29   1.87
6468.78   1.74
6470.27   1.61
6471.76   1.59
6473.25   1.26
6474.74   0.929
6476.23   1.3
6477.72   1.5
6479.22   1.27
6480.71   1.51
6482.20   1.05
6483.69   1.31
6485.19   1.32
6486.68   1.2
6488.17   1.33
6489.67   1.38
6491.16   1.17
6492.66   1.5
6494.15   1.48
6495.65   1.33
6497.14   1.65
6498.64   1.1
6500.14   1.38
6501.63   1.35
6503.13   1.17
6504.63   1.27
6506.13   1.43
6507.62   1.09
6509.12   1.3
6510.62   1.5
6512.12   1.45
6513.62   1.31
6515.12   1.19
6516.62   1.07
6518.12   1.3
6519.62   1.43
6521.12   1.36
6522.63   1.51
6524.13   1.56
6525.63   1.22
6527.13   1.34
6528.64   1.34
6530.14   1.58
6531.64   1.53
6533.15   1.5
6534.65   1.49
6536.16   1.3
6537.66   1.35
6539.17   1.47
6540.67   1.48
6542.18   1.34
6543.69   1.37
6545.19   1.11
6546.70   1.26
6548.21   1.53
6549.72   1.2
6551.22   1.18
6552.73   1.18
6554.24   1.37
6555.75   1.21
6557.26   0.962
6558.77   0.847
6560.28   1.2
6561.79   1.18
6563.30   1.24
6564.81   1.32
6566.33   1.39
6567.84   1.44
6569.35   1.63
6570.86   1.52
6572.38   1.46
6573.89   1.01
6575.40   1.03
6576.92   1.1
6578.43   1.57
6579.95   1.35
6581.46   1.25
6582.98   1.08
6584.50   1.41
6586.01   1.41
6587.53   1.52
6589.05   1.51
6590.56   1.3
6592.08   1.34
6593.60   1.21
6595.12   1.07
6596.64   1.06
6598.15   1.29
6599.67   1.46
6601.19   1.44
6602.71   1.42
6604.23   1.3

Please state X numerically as 2.0 AA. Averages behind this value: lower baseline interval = 1.58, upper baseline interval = 1.63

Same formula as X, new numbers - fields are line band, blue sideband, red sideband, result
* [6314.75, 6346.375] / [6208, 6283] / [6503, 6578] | -2.9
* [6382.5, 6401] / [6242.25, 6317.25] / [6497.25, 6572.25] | -3.1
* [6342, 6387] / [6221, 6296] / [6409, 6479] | 4.8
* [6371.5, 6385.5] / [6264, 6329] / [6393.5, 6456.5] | 0.7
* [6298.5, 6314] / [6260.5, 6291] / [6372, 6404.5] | 1.2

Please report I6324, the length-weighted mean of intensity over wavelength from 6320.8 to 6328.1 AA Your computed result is 1.59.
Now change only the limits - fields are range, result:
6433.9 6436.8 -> 1.21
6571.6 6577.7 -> 1.15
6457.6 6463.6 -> 3.45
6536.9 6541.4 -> 1.43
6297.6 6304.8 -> 1.44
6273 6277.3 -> 1.75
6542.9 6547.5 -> 1.25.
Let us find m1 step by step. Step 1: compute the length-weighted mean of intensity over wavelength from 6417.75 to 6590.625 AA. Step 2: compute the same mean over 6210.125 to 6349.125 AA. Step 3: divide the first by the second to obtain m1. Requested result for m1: 0.94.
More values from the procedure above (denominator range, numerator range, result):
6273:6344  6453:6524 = 1.06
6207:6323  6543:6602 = 0.83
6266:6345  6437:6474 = 1.27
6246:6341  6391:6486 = 1.09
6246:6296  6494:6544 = 0.88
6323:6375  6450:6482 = 1.34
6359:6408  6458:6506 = 1.08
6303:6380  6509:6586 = 0.87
